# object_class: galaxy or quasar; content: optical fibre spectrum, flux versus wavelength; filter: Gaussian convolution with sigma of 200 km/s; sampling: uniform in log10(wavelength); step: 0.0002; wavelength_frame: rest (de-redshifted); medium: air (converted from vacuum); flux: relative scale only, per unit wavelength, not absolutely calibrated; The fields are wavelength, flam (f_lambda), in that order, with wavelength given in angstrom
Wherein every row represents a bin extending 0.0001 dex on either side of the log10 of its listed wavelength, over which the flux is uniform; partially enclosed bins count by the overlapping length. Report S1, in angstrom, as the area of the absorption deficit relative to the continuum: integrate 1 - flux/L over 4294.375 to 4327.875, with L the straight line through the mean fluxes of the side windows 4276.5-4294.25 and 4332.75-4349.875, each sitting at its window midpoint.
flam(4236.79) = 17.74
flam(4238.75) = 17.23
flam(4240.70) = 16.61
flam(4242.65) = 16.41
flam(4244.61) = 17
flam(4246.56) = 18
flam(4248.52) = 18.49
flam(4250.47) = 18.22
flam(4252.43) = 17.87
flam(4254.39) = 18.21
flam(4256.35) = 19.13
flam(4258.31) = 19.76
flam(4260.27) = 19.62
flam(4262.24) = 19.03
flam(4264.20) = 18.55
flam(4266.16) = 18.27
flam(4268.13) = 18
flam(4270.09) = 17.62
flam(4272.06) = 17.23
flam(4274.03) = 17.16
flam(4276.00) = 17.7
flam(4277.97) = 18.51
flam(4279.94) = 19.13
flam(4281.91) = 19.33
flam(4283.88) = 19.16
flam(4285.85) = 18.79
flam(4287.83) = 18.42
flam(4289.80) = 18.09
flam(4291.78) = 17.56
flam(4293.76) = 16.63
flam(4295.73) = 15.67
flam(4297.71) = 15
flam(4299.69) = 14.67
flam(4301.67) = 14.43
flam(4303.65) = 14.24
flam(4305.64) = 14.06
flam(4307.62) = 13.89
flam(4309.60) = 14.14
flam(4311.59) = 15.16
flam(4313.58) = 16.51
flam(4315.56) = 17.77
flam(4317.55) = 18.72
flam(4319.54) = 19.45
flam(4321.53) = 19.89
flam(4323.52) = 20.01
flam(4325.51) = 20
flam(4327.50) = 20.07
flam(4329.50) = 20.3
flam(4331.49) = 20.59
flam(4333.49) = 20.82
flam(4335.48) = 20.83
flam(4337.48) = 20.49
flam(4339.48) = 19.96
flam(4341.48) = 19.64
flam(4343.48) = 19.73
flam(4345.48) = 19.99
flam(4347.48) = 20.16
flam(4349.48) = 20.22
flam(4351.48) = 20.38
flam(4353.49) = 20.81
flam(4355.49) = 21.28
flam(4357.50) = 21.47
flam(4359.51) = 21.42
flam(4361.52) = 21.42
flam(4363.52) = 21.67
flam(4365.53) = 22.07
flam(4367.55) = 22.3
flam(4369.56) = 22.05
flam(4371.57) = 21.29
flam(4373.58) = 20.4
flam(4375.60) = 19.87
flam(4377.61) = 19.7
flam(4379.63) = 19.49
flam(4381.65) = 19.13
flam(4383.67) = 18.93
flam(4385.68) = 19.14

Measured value 4.6 angstrom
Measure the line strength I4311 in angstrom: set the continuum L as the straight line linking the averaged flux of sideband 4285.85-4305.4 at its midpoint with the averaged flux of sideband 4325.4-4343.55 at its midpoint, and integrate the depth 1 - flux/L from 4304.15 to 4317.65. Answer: 1.7 angstrom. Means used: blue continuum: 16.1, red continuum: 20.3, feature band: 15.5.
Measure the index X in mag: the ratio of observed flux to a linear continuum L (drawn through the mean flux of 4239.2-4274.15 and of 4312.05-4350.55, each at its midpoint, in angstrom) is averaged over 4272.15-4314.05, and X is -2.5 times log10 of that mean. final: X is 0.138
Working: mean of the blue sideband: 18.1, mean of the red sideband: 19.7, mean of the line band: 16.6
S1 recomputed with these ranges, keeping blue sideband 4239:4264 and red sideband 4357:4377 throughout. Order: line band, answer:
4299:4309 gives 2.7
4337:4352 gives 0.5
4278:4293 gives 0.4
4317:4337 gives 0.2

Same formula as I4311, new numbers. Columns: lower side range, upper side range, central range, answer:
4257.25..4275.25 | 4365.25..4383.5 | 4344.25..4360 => -0.5 angstrom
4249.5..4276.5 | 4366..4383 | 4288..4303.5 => 2.4 angstrom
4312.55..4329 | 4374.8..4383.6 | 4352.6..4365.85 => -1.4 angstrom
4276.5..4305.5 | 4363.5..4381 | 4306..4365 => -1.0 angstrom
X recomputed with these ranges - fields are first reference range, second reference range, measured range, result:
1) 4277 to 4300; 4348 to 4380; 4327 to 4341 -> -0.04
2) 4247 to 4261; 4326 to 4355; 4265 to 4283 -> 0.06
